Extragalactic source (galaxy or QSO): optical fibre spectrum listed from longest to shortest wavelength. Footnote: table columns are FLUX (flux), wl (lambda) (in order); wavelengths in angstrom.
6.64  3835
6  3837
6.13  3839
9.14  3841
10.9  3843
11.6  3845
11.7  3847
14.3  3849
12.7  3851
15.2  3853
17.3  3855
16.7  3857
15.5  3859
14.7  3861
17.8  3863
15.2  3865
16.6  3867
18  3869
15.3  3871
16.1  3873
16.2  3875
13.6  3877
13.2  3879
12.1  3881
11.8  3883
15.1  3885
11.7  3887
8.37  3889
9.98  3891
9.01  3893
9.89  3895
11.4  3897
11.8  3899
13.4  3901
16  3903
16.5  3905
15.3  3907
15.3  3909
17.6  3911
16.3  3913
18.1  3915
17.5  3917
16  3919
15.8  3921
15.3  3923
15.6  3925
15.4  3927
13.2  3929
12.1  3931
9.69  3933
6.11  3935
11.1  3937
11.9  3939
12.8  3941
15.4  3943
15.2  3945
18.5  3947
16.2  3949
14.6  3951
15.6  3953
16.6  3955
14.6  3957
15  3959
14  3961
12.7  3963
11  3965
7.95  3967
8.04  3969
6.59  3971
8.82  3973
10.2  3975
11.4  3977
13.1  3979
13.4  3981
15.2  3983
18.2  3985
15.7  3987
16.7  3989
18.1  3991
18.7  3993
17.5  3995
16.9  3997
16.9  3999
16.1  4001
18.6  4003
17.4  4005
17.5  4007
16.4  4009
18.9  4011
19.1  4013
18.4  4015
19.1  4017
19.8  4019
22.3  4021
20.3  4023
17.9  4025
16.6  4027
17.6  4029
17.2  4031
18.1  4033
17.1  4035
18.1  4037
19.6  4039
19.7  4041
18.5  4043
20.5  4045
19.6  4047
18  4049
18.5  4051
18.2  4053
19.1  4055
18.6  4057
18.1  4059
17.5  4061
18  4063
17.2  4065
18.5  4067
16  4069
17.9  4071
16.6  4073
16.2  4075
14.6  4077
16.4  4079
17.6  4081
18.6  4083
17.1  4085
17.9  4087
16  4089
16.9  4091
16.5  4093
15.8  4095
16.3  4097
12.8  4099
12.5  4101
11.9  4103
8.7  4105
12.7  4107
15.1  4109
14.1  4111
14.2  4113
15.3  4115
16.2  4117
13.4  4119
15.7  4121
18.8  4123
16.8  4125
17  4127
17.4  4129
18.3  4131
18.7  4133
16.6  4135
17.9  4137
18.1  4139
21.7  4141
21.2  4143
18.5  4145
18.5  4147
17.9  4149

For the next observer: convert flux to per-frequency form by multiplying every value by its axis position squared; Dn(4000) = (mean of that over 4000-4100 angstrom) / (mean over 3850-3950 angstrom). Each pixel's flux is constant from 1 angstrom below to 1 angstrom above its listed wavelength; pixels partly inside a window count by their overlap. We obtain 1.35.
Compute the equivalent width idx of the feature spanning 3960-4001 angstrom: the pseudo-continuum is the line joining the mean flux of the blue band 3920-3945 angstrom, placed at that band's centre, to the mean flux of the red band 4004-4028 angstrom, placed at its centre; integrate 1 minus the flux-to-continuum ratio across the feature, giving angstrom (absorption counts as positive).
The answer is 6.86 angstrom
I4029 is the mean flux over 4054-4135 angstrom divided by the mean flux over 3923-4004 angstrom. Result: 1.2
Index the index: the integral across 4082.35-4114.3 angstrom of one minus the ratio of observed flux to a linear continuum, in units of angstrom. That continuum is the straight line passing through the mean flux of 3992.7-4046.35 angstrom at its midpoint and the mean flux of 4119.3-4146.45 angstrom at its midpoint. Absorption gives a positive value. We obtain 5.95 angstrom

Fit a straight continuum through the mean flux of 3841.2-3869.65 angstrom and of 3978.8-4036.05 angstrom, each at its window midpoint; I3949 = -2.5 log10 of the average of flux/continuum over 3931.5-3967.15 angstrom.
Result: 0.23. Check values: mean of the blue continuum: 14.7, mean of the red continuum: 17.6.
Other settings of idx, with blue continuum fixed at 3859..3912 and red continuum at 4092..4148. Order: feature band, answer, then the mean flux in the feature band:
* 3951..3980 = 5.43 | 11.9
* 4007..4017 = -2.06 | 18.2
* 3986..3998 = -1.88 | 17.3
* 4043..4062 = -3.92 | 18.7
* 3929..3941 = 3.13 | 10.7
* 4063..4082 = -1.43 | 16.8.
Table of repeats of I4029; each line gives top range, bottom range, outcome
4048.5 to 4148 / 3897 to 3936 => 1.15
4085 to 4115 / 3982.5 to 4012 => 0.84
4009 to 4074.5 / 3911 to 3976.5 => 1.37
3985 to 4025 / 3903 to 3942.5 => 1.26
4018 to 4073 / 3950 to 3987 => 1.45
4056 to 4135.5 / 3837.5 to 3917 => 1.17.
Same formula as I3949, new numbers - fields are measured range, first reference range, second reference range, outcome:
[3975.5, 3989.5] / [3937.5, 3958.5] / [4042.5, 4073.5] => 0.10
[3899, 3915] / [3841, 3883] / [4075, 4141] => -0.06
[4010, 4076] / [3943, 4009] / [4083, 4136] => -0.21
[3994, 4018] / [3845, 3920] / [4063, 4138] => -0.16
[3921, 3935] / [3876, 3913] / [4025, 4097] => 0.06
